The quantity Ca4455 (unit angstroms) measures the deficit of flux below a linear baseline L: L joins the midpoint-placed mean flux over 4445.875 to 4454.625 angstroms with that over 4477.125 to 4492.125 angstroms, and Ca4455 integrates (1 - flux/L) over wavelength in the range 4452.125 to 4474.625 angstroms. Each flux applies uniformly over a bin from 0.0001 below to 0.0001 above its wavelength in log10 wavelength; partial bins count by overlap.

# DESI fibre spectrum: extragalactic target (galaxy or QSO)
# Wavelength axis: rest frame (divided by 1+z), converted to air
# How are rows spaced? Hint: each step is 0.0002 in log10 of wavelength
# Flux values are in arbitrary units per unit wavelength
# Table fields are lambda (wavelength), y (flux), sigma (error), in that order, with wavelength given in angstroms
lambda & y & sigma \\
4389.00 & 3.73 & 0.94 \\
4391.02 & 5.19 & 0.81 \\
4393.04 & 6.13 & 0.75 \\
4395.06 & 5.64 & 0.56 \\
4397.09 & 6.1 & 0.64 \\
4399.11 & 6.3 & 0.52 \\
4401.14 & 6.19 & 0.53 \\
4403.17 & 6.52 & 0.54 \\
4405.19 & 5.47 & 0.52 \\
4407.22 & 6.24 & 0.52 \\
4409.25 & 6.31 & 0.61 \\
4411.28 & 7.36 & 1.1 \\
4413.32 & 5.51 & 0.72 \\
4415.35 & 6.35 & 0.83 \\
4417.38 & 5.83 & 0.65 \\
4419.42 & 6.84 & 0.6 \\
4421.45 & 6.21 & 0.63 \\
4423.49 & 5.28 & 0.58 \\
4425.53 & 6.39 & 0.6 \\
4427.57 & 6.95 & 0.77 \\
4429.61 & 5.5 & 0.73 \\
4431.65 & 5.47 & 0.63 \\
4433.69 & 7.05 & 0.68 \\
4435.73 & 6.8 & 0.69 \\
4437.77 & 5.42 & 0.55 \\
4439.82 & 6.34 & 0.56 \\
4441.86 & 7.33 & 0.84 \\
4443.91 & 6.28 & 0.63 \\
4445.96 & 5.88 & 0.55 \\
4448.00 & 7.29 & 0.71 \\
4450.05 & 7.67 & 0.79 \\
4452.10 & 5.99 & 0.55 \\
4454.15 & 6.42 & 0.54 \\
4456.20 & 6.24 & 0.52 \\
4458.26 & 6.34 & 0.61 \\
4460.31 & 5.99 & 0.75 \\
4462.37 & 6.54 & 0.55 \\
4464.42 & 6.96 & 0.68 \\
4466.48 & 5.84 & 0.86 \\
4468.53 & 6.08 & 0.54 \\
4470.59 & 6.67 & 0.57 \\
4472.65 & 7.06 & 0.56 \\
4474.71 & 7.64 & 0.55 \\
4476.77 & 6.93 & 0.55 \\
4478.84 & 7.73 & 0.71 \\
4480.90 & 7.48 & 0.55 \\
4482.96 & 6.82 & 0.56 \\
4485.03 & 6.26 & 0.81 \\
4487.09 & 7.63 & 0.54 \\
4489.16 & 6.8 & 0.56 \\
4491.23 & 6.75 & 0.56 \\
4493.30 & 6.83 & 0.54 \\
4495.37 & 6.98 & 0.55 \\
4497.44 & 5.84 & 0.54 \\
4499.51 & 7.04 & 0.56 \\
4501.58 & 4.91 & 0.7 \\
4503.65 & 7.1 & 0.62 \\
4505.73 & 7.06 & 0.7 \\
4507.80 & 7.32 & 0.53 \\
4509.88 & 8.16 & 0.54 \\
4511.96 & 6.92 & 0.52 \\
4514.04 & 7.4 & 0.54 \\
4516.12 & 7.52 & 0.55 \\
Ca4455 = 1.4 angstroms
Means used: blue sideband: 6.75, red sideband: 7.06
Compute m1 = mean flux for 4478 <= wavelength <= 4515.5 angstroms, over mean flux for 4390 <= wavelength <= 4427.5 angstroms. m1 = 1.13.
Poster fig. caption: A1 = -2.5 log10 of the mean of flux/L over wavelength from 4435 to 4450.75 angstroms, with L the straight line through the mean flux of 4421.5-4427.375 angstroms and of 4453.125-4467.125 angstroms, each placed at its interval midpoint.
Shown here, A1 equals -0.07 mag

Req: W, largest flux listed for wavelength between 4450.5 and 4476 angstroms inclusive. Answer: 7.64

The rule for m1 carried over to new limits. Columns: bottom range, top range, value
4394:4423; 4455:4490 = 1.09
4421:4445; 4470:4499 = 1.11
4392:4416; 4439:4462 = 1.06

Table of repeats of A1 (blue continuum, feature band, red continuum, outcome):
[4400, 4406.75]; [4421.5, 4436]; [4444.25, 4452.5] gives 0.05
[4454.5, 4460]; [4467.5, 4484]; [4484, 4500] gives -0.08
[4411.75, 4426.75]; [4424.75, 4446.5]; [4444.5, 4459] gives 0.00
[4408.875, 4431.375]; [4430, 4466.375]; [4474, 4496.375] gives 0.02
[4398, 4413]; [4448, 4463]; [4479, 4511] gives 0.02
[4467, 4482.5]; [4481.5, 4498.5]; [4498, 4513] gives 0.03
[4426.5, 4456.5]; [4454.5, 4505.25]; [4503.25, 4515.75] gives 0.04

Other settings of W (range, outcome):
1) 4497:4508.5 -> 7.32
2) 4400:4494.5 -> 7.73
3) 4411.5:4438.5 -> 7.05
